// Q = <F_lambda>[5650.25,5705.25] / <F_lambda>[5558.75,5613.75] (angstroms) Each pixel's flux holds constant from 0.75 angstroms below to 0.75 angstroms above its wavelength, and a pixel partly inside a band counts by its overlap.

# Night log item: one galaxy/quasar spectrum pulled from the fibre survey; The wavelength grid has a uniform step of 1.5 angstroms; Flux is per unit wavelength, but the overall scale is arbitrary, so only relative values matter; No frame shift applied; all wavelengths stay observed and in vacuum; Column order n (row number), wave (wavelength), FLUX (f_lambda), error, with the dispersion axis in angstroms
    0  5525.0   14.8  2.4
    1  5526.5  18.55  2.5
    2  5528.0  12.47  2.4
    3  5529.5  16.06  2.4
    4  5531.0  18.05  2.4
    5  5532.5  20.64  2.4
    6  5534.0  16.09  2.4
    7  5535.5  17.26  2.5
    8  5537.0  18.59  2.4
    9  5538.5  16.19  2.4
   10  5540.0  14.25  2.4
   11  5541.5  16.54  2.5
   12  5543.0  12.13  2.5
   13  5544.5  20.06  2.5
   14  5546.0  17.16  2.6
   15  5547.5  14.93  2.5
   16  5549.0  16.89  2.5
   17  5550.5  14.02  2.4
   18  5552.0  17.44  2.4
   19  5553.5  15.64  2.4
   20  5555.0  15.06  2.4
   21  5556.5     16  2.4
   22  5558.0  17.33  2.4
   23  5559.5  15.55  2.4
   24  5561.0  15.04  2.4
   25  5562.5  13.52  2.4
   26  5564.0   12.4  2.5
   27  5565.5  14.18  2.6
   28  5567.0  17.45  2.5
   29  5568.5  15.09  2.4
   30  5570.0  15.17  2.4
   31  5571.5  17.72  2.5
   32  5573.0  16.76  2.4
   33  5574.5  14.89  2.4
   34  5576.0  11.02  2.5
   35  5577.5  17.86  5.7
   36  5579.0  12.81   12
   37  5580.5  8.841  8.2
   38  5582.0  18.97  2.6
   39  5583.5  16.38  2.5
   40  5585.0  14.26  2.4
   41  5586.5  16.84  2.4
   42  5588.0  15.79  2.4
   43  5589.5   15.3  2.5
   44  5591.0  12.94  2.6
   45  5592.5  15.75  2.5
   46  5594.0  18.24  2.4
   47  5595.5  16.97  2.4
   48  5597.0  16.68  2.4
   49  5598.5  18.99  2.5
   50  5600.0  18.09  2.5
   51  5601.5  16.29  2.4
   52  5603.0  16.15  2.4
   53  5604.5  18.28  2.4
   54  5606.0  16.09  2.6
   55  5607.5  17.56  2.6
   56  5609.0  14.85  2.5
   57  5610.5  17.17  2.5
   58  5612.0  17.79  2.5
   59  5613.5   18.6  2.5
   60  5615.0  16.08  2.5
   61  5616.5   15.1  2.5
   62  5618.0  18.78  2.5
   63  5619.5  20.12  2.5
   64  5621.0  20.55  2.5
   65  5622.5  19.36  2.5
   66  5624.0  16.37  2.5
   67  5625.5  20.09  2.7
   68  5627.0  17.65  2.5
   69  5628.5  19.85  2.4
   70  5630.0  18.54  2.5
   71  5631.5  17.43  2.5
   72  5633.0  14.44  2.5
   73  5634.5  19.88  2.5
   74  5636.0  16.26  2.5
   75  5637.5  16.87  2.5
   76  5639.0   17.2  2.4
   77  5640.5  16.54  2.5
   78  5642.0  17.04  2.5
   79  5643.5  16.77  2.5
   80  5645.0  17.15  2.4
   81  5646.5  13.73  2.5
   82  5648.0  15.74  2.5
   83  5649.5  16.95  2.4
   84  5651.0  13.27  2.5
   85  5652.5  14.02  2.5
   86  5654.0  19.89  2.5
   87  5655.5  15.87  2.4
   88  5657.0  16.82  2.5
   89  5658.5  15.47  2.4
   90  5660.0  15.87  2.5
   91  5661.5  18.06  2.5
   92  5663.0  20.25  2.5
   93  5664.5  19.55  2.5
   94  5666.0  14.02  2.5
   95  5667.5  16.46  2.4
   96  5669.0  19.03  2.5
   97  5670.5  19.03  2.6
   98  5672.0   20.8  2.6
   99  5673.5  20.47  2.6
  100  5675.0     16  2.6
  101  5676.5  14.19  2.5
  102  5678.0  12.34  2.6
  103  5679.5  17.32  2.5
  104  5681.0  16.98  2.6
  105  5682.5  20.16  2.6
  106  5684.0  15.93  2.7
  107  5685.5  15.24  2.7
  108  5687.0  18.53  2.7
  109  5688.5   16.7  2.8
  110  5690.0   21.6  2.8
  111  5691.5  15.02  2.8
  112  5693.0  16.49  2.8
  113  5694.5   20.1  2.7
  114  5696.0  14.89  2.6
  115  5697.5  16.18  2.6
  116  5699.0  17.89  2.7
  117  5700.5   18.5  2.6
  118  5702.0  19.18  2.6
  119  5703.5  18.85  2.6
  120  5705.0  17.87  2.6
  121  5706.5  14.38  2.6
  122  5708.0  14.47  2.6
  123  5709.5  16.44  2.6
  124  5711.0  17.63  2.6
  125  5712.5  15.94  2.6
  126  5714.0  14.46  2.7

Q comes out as 1.09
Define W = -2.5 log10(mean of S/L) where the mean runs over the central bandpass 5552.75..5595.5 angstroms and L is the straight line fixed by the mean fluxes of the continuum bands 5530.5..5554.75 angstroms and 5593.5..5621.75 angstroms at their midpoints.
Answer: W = 0.12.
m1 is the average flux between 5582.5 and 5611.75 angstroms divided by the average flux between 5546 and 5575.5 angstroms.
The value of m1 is 1.06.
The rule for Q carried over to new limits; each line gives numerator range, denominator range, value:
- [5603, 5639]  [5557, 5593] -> 1.17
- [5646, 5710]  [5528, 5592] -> 1.09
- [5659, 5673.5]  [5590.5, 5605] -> 1.08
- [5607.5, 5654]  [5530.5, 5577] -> 1.08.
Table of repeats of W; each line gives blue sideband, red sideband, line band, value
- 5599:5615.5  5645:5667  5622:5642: -0.06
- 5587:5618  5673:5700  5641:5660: 0.05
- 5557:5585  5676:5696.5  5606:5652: -0.08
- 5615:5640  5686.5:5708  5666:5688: 0.03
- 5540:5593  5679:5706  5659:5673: -0.06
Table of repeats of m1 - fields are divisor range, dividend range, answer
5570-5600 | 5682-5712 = 1.10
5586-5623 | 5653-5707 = 1.02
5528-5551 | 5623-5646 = 1.06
